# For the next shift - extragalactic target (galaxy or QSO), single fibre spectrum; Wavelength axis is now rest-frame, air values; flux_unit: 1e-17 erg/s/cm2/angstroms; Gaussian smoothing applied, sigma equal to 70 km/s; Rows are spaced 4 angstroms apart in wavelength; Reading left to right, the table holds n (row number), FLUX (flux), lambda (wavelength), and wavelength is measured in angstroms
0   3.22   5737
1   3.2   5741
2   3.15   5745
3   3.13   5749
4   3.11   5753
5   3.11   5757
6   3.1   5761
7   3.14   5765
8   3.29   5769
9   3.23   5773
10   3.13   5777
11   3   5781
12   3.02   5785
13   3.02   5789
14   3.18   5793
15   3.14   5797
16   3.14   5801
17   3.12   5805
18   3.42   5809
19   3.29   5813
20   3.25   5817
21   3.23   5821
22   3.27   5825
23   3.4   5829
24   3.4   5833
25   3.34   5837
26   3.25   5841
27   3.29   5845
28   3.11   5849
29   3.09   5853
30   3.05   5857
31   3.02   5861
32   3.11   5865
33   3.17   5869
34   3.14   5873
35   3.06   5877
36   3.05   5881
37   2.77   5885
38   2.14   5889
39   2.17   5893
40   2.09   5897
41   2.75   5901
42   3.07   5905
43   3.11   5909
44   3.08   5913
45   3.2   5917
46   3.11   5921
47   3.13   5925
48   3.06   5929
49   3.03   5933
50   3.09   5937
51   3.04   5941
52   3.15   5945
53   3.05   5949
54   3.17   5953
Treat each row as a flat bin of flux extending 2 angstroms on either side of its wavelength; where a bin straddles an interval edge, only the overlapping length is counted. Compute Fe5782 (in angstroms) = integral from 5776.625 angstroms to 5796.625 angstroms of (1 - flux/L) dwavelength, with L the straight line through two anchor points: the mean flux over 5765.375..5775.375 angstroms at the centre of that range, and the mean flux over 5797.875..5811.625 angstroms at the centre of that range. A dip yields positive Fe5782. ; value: 0.98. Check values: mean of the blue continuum 3.24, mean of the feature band 3.07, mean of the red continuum 3.22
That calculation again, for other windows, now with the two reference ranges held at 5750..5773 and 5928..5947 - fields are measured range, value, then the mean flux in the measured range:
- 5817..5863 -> -1.53 angstroms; 3.22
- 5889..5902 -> 3.44 angstroms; 2.27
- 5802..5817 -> -0.62 angstroms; 3.26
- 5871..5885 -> 0.29 angstroms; 3.04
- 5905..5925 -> -0.23 angstroms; 3.12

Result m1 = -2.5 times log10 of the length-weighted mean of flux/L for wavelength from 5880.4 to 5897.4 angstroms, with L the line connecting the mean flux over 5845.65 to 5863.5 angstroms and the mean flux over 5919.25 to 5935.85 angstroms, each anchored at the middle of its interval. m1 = 0.26 mag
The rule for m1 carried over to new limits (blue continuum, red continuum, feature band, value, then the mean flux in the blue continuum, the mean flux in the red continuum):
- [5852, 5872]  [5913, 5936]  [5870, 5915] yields 0.12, 3.09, 3.1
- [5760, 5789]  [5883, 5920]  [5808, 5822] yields -0.10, 3.12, 2.72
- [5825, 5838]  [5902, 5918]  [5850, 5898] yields 0.14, 3.37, 3.09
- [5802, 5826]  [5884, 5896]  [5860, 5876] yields -0.20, 3.26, 2.3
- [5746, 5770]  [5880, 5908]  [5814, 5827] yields -0.13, 3.14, 2.58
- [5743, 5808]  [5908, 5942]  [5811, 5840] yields -0.06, 3.13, 3.1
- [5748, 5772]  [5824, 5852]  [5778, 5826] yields 0.02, 3.15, 3.29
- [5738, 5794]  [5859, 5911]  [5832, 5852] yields -0.12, 3.13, 2.82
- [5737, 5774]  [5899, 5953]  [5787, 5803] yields 0.01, 3.16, 3.07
